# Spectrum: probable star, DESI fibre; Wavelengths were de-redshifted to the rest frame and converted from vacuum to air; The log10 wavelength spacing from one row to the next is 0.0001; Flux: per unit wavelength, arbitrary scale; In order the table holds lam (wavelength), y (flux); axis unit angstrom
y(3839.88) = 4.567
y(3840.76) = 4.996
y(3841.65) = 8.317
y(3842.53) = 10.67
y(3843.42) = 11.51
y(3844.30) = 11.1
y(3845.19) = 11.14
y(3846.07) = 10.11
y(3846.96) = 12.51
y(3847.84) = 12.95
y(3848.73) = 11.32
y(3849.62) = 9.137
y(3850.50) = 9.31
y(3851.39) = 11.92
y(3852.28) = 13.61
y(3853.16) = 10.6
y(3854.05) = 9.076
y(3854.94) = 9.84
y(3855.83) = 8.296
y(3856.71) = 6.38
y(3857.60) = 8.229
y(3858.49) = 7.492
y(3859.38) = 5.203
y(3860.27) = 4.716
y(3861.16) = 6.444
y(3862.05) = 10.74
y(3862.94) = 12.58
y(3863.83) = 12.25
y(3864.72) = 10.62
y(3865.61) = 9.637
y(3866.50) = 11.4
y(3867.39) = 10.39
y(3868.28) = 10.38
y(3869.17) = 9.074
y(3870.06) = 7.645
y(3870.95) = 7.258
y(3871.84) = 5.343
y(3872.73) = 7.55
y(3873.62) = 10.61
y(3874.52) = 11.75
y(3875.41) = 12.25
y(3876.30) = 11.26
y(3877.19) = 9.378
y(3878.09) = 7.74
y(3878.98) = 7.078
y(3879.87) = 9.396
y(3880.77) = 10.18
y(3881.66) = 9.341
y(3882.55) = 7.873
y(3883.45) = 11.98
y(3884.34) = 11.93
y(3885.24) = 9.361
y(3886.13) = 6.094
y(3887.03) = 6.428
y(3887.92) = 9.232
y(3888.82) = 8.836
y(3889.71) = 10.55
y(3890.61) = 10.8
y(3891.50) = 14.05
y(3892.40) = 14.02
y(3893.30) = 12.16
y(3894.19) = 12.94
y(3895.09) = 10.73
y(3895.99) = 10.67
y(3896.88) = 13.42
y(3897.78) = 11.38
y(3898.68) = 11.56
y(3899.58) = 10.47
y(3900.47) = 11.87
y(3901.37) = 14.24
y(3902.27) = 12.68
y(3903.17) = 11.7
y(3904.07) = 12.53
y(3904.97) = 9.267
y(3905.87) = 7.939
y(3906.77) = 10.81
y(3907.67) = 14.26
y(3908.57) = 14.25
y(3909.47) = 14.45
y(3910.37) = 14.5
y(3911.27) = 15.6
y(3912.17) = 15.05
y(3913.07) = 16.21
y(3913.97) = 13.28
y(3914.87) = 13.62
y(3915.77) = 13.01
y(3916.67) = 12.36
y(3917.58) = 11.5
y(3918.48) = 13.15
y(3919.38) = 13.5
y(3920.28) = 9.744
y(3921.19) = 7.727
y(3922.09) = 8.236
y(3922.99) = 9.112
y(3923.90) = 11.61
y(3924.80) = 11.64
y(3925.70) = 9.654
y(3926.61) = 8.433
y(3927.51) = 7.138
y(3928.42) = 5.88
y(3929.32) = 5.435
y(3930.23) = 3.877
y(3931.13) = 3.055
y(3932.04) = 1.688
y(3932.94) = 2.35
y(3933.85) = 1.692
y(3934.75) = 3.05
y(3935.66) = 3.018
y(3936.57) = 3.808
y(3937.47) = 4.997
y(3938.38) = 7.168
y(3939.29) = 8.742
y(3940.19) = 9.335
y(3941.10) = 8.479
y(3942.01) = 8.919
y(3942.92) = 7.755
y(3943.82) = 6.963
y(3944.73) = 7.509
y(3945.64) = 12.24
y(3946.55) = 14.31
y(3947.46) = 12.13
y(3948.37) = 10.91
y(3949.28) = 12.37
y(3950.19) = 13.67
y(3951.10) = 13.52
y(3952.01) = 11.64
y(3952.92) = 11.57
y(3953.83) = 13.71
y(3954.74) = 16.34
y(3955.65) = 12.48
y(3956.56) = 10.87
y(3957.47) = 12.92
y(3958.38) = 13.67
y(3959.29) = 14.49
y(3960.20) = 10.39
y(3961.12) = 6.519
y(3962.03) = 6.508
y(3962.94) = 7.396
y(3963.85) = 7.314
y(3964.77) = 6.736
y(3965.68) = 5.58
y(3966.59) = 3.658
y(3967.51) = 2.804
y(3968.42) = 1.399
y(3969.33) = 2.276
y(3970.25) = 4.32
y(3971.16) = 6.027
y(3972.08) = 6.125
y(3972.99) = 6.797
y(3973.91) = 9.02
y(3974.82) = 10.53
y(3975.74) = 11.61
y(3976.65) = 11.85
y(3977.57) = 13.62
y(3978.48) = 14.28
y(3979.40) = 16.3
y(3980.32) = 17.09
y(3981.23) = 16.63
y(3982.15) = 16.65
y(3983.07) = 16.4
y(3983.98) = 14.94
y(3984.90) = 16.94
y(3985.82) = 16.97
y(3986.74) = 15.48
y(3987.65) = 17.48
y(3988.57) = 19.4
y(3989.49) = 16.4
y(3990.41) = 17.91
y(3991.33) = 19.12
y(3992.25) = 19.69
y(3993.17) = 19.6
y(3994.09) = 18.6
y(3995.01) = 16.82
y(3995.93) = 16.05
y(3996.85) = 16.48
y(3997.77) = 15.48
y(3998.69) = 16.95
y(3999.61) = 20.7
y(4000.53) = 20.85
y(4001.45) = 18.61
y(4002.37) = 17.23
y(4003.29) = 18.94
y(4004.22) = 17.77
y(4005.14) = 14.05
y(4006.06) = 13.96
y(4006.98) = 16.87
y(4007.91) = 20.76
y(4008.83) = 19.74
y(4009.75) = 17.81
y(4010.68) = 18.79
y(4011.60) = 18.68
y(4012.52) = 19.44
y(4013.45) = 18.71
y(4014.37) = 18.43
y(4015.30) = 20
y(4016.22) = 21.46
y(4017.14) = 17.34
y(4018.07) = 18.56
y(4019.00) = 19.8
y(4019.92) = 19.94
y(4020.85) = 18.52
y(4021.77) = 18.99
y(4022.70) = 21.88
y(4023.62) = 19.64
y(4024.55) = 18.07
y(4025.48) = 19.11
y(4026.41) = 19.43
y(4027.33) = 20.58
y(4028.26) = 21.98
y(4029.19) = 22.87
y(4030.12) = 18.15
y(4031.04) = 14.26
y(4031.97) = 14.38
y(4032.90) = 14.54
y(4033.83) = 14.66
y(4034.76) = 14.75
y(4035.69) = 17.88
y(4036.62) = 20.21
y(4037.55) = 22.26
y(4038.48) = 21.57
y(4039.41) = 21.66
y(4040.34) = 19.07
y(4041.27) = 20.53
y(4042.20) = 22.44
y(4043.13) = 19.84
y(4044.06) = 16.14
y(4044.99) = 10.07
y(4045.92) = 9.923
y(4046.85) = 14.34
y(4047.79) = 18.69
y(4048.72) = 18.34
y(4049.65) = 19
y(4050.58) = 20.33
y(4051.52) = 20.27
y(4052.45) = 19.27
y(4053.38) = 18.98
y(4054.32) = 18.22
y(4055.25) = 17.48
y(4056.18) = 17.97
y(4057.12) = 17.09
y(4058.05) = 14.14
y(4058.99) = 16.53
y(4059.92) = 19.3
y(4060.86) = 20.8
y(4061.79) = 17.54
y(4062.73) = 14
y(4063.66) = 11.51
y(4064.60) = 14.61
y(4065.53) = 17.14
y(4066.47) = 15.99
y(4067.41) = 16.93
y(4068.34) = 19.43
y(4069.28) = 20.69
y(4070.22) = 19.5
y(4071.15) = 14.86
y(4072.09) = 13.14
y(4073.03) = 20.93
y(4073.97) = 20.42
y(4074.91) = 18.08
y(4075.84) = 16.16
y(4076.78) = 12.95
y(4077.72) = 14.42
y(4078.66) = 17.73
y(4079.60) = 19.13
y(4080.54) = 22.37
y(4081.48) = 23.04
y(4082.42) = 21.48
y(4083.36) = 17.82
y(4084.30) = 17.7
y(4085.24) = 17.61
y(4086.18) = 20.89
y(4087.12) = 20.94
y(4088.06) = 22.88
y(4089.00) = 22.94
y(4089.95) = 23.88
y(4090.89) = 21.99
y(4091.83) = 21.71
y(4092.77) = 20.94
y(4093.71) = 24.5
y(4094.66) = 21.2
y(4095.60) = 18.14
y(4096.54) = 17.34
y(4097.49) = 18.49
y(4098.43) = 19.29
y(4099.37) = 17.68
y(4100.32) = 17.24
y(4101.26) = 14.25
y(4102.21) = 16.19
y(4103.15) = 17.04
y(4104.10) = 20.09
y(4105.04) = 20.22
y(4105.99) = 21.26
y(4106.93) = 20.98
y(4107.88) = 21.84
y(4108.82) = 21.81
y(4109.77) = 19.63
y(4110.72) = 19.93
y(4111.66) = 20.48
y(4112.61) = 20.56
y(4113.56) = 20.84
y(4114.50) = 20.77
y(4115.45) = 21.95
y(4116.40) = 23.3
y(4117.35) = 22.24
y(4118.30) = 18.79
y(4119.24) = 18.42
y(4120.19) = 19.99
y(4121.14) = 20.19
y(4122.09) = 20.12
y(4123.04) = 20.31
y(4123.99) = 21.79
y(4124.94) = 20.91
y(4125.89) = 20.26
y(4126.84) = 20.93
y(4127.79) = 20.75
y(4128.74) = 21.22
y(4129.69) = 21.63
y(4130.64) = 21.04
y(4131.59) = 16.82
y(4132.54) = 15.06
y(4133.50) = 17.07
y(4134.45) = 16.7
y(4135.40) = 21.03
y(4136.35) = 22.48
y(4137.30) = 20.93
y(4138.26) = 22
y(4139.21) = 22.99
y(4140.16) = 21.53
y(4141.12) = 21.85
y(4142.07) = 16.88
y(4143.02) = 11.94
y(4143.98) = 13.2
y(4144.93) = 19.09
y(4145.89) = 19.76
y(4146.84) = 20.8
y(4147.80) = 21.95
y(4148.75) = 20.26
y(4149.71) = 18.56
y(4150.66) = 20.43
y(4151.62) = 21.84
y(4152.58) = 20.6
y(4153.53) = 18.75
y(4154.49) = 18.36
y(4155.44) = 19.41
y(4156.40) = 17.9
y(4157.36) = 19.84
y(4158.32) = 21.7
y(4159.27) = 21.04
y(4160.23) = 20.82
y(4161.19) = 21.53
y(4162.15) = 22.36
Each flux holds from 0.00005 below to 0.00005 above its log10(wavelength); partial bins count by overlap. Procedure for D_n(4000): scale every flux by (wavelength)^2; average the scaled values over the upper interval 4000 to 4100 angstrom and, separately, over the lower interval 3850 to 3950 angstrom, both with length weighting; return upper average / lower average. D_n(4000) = 2.04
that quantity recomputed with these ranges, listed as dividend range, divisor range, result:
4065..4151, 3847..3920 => 2.03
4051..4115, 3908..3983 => 2.07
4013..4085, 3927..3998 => 1.77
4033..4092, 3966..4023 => 1.21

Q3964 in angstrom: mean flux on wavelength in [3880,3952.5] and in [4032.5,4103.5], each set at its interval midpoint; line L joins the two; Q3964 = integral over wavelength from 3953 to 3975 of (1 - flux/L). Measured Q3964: 7.49 angstrom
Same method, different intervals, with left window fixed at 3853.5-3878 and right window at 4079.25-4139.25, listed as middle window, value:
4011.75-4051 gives -4.5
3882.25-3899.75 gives -0.8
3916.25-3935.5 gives 6.8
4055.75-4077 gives 1.5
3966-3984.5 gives 5.3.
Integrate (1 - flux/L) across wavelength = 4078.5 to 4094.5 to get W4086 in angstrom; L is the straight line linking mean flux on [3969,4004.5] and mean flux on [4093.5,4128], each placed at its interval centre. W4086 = -1.76 angstrom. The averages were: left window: 15.1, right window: 20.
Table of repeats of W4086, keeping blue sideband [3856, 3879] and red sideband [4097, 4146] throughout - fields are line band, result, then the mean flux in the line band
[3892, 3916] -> -4.9 angstrom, 12.7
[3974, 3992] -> -2.3 angstrom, 15.7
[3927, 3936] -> 6.1 angstrom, 3.76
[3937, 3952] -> 2.8 angstrom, 9.98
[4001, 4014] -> -2.7 angstrom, 18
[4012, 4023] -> -2.9 angstrom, 19.4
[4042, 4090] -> -1.6 angstrom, 17.9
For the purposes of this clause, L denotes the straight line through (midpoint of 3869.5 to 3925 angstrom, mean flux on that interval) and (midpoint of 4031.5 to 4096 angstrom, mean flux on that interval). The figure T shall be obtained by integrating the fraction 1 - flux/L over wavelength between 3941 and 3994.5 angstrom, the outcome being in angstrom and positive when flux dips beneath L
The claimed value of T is 9.02 angstrom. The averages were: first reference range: 11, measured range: 11.8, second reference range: 18.3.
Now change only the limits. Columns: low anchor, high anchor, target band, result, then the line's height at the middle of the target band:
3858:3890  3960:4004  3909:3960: 6.1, 11.4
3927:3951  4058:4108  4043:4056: -0.9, 16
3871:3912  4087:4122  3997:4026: -4.3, 16.2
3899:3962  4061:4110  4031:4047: -1.0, 16.2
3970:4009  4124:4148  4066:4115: -2.7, 18.3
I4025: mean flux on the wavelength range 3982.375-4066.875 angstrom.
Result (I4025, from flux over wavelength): 18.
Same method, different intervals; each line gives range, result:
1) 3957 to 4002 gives 12.9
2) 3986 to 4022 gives 18.2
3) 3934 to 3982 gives 9.45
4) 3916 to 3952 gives 8.44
